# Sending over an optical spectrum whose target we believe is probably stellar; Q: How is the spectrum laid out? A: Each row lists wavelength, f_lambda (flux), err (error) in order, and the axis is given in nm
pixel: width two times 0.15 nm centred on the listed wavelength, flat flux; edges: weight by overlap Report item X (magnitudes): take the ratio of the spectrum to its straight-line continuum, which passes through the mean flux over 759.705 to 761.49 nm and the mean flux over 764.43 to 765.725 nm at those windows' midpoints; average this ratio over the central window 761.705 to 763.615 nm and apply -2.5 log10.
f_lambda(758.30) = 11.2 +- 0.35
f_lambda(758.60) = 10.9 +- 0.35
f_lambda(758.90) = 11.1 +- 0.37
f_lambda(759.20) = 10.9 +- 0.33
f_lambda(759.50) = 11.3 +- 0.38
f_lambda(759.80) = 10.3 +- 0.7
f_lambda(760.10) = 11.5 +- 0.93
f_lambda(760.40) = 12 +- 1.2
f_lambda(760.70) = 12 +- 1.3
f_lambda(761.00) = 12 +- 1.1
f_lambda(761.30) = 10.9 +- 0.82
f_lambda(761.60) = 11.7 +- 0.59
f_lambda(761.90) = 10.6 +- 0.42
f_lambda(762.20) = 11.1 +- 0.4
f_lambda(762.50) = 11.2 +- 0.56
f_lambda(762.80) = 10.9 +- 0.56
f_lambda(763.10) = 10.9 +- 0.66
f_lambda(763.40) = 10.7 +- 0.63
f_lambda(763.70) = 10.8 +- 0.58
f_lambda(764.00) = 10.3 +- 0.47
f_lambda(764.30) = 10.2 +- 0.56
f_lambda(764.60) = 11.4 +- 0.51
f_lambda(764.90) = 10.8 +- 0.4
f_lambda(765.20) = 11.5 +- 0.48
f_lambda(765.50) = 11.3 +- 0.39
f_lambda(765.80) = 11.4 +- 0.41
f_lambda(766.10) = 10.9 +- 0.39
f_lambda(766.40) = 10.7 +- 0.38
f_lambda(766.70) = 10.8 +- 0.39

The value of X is 0.04 mag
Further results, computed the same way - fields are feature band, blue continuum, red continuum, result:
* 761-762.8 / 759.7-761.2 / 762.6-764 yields 0.00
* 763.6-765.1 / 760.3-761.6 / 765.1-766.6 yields 0.06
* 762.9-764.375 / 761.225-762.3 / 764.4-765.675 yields 0.05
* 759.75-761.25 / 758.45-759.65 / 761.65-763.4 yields -0.06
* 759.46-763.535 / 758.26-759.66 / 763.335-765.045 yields -0.03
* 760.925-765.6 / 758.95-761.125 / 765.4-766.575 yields 0.02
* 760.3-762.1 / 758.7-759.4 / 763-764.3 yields -0.07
